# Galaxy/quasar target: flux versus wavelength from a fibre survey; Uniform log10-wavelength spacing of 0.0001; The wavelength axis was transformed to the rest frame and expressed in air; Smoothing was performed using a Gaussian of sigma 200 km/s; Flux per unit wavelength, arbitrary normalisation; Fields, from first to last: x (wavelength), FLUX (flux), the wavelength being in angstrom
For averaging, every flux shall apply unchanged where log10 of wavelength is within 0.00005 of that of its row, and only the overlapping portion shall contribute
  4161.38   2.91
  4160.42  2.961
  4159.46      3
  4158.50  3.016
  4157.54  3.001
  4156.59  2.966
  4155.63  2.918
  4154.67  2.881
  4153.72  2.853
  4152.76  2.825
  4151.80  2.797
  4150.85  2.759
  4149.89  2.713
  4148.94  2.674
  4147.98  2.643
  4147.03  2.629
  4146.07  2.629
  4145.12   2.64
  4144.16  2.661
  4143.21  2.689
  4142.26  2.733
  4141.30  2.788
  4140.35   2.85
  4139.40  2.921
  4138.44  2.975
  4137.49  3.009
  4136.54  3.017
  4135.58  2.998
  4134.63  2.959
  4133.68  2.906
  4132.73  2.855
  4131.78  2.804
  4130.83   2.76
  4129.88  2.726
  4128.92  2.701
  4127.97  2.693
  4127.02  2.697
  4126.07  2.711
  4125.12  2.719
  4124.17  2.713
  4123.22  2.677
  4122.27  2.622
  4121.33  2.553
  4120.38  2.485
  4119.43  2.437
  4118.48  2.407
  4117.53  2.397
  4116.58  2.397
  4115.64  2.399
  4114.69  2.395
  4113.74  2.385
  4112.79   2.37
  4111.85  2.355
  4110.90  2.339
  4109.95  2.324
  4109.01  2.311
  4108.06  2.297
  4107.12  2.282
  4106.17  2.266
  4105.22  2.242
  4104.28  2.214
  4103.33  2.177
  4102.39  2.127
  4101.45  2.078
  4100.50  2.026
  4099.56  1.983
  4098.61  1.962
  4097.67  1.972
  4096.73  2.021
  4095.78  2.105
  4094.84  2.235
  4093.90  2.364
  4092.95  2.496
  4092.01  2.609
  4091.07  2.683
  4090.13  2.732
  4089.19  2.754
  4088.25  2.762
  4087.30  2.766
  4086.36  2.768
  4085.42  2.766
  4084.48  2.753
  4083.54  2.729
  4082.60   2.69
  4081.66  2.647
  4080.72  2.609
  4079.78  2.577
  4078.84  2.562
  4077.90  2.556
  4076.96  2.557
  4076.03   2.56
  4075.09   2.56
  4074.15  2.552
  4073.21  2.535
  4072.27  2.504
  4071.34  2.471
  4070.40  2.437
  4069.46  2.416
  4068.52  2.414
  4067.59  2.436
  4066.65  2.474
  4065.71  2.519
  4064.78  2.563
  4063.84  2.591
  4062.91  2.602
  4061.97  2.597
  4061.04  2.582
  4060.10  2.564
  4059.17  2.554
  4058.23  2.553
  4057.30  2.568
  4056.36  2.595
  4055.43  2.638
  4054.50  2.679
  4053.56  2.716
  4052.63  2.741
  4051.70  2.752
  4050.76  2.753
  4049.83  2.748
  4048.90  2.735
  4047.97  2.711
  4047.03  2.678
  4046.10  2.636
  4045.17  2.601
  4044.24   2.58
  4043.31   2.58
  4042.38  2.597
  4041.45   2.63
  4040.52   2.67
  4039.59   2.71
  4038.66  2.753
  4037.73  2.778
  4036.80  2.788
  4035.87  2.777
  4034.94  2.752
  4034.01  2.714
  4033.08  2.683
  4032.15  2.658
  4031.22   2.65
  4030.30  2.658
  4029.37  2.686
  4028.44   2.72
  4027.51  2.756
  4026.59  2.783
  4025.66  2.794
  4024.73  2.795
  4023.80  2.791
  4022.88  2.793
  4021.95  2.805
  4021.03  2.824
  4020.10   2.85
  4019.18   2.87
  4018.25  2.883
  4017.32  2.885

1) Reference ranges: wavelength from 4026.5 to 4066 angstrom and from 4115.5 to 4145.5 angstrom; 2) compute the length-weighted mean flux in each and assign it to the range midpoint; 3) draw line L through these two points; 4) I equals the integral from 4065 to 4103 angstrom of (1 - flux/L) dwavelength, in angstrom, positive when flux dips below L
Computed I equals 3.1 angstrom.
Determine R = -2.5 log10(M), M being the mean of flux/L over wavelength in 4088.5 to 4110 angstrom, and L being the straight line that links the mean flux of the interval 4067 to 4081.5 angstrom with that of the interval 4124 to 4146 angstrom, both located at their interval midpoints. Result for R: 0.16 mag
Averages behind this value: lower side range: 2.52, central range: 2.28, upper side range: 2.8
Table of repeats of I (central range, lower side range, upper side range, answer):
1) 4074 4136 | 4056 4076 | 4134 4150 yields 3.8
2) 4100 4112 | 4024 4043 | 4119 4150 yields 2.2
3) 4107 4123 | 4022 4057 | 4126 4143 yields 2.3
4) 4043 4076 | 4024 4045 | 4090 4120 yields -0.4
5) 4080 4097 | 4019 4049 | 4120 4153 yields 0.9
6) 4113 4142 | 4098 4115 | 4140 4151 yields -2.5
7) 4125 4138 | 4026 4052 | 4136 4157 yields -0.2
